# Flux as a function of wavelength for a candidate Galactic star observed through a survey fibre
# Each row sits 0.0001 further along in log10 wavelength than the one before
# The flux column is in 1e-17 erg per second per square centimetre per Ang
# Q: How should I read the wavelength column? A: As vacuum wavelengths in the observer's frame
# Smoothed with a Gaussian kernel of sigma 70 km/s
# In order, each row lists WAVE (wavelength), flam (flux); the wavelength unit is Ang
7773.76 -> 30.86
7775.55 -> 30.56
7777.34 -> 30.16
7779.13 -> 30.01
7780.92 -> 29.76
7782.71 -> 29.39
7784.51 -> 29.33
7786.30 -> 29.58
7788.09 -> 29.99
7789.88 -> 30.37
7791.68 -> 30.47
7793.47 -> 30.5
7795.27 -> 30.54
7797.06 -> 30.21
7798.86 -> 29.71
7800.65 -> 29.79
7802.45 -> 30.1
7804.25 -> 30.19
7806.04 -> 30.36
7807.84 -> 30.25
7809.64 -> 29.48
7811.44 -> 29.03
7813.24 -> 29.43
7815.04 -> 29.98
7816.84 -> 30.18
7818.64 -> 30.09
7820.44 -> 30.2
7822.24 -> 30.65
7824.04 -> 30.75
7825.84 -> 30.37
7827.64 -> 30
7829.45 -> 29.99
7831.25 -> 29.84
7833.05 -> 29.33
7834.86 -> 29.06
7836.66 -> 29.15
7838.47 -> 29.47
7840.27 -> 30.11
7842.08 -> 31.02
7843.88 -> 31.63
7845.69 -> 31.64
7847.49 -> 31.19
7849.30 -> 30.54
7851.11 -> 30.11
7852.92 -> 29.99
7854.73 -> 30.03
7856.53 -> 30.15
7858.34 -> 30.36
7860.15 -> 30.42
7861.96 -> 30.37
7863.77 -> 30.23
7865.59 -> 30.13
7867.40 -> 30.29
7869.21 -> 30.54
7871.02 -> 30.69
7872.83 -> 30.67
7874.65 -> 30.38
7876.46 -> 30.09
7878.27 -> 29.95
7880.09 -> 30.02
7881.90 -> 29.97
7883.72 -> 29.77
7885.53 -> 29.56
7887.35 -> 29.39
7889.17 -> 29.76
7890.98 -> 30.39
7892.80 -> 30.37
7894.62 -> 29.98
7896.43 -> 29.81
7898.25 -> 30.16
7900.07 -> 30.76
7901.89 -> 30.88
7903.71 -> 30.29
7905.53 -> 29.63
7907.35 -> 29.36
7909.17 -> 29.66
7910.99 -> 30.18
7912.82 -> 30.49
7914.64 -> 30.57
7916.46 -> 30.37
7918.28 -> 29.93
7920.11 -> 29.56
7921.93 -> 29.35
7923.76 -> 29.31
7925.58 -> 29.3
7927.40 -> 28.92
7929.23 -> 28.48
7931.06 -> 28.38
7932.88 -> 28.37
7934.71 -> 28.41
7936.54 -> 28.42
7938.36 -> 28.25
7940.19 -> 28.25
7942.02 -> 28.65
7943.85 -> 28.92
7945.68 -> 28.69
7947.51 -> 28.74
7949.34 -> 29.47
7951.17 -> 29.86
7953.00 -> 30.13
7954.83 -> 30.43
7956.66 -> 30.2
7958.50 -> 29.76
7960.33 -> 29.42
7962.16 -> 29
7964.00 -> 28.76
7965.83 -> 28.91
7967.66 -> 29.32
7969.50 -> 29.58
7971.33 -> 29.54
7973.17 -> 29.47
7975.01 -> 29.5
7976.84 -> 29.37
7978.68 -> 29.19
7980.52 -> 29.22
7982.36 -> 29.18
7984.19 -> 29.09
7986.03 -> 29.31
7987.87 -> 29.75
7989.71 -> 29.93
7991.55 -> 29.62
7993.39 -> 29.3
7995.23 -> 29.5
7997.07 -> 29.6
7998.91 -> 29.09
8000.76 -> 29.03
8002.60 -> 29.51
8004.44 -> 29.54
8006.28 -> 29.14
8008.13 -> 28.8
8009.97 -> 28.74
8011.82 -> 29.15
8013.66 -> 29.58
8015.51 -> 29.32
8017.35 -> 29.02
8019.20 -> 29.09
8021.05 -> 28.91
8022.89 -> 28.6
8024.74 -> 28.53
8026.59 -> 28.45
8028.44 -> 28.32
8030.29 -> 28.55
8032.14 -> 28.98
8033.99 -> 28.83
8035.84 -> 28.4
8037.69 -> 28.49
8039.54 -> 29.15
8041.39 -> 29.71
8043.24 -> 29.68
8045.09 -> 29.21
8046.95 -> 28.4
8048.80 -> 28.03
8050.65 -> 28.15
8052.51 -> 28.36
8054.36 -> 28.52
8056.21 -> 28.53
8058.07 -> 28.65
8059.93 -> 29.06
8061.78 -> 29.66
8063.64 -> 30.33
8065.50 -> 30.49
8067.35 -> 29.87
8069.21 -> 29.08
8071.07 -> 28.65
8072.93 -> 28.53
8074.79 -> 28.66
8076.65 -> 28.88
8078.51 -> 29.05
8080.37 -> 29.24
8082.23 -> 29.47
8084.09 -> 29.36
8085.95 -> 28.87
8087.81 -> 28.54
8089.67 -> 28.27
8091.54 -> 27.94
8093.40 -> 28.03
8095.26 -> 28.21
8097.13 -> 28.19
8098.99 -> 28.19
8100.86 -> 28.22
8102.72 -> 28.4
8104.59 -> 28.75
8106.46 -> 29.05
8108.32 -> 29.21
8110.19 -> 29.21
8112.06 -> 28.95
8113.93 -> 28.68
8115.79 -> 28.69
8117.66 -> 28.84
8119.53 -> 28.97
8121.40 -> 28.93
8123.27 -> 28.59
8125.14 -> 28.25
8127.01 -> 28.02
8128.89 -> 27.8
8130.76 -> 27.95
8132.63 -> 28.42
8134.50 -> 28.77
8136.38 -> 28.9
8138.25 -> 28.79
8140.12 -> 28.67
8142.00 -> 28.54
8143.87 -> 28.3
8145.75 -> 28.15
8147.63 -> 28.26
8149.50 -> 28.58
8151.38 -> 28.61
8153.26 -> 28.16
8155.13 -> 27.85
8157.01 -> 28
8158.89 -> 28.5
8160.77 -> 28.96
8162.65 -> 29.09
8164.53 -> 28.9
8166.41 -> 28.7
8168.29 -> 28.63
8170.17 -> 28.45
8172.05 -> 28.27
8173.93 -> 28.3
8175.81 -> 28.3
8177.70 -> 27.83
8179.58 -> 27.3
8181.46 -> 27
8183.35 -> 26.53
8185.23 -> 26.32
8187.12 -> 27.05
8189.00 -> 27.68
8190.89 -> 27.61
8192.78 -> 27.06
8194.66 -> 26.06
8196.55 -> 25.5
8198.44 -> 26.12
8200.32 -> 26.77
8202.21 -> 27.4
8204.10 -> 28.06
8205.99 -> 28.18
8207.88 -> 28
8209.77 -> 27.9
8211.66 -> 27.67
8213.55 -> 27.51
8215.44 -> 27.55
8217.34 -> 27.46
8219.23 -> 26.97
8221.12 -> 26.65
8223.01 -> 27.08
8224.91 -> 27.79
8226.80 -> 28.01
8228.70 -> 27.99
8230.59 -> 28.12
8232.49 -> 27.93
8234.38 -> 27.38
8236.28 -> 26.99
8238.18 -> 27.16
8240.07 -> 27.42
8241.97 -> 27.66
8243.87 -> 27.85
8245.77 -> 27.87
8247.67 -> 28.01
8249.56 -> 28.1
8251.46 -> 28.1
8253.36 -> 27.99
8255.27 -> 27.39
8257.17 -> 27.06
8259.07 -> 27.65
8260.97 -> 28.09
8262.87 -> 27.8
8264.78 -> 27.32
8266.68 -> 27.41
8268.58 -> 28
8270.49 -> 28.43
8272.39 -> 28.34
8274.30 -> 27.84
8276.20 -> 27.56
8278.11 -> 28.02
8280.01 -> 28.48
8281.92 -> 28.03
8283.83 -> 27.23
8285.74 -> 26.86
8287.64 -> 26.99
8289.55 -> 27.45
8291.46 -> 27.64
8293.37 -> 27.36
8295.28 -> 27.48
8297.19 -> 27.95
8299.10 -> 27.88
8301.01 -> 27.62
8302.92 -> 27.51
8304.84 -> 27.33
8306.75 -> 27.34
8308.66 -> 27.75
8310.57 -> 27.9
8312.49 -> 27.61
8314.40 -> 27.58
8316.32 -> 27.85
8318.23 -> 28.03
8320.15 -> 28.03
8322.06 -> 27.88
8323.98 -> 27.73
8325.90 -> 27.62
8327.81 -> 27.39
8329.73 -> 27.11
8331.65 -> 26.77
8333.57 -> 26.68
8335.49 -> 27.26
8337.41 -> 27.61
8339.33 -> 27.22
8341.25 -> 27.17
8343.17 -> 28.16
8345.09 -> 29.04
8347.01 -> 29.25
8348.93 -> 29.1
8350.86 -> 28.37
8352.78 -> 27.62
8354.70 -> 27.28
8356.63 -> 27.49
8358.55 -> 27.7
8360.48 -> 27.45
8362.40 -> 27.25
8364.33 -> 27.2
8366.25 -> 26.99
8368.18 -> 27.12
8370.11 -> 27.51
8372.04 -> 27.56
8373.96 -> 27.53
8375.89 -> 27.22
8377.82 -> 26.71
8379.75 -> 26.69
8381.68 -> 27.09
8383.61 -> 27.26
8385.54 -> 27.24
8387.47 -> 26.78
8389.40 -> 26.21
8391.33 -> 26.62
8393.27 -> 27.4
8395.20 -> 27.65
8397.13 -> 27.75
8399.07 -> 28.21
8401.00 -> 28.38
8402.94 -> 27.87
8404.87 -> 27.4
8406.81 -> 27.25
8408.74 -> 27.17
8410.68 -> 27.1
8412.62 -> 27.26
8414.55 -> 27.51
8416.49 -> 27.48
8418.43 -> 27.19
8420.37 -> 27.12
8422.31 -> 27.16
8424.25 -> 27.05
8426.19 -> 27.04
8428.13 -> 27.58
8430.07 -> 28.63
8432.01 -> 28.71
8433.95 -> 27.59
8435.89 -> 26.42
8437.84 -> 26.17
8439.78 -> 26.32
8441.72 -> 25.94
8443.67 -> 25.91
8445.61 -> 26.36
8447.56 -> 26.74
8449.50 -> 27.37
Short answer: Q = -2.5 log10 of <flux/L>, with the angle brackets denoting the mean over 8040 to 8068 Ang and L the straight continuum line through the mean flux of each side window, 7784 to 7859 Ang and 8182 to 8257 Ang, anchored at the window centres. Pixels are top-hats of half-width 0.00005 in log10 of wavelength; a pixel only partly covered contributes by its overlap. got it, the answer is -0.02 mag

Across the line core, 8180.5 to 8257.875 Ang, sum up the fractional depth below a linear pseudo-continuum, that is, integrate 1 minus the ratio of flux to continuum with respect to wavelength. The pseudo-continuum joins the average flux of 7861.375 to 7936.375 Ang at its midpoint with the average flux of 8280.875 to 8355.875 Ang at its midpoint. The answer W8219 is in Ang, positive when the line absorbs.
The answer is 2.2 Ang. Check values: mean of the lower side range 29.9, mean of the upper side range 27.7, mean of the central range 27.4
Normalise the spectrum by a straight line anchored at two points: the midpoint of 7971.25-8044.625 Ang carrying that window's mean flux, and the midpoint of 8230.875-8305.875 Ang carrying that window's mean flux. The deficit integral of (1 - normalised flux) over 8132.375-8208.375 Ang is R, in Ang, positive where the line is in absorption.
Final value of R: 0.9 Ang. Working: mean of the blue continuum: 29.1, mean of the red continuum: 27.7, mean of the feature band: 27.9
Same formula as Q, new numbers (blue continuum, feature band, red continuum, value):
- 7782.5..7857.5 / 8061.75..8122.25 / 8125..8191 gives -0.013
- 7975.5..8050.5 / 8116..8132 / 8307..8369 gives 0.006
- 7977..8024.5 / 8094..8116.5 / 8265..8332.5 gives 0.002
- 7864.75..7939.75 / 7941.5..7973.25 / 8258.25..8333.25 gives 0.003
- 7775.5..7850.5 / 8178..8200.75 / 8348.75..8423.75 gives 0.060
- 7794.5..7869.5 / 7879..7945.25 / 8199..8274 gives 0.005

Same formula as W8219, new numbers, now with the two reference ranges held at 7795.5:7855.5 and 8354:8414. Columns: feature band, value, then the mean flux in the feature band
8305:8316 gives 0.02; 27.6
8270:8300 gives 0.10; 27.7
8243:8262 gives 0.11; 27.8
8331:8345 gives 0.07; 27.4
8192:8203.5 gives 0.70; 26.5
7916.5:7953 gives 0.74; 29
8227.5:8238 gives 0.16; 27.6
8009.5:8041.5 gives 0.28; 28.9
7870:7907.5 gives -0.38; 30.1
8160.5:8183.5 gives 0.14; 28.2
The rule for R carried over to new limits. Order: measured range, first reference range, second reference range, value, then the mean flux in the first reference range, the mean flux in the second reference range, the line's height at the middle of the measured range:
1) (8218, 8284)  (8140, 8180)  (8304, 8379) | 0.7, 28.4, 27.6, 28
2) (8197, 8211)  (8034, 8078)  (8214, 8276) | 0.3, 29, 27.7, 28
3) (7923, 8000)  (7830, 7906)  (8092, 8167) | 1.0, 30.2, 28.5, 29.6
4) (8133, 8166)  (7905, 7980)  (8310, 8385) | -0.1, 29.3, 27.6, 28.4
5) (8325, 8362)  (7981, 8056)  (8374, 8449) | -0.3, 29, 27.2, 27.5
